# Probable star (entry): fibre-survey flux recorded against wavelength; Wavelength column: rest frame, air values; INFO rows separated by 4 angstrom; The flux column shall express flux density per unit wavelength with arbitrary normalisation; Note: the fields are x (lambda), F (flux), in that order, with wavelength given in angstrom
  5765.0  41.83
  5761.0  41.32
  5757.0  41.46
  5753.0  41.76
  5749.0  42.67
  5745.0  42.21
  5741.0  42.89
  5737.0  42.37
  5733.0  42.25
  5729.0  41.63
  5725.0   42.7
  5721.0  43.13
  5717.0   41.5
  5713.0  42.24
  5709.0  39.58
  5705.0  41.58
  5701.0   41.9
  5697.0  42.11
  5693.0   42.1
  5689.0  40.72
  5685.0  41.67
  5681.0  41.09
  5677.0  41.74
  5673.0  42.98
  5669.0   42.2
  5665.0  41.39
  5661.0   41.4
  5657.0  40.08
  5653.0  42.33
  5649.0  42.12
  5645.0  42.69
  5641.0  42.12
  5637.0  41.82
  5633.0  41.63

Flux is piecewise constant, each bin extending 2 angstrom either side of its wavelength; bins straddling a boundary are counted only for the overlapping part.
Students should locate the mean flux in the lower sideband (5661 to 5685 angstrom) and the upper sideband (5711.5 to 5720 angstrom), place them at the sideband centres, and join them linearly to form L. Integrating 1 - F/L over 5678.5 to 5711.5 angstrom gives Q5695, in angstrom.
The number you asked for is 0.4 angstrom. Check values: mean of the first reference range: 41.8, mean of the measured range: 41.4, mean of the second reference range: 42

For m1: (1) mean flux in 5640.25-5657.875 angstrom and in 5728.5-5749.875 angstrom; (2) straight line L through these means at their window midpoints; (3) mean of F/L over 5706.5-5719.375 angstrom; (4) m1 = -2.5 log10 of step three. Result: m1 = 0.028 mag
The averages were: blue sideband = 42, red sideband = 42.4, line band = 41.2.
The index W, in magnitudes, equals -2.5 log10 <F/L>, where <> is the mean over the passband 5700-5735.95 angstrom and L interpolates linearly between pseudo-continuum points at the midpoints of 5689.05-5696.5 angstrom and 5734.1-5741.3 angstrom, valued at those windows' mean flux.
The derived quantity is 0.01 mag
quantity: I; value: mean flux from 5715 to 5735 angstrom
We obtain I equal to 42.2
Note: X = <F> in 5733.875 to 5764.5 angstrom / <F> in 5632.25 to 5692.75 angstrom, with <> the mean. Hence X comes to 1.01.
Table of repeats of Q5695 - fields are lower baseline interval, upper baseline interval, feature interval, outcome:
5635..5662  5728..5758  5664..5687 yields 0.0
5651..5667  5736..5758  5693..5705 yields -0.1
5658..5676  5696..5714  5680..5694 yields 0.1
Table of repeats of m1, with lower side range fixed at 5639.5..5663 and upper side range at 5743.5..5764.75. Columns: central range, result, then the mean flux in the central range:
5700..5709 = 0.02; 41.2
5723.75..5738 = -0.01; 42.2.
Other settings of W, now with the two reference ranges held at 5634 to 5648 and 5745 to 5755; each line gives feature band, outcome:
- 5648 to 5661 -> 0.02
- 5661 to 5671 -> 0.01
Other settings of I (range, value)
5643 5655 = 42.4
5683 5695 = 41.5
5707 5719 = 41.1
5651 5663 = 41.3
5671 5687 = 41.9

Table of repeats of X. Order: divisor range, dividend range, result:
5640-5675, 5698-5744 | 1.00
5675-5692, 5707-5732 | 1.01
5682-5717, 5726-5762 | 1.02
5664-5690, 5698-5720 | 0.99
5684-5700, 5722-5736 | 1.01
